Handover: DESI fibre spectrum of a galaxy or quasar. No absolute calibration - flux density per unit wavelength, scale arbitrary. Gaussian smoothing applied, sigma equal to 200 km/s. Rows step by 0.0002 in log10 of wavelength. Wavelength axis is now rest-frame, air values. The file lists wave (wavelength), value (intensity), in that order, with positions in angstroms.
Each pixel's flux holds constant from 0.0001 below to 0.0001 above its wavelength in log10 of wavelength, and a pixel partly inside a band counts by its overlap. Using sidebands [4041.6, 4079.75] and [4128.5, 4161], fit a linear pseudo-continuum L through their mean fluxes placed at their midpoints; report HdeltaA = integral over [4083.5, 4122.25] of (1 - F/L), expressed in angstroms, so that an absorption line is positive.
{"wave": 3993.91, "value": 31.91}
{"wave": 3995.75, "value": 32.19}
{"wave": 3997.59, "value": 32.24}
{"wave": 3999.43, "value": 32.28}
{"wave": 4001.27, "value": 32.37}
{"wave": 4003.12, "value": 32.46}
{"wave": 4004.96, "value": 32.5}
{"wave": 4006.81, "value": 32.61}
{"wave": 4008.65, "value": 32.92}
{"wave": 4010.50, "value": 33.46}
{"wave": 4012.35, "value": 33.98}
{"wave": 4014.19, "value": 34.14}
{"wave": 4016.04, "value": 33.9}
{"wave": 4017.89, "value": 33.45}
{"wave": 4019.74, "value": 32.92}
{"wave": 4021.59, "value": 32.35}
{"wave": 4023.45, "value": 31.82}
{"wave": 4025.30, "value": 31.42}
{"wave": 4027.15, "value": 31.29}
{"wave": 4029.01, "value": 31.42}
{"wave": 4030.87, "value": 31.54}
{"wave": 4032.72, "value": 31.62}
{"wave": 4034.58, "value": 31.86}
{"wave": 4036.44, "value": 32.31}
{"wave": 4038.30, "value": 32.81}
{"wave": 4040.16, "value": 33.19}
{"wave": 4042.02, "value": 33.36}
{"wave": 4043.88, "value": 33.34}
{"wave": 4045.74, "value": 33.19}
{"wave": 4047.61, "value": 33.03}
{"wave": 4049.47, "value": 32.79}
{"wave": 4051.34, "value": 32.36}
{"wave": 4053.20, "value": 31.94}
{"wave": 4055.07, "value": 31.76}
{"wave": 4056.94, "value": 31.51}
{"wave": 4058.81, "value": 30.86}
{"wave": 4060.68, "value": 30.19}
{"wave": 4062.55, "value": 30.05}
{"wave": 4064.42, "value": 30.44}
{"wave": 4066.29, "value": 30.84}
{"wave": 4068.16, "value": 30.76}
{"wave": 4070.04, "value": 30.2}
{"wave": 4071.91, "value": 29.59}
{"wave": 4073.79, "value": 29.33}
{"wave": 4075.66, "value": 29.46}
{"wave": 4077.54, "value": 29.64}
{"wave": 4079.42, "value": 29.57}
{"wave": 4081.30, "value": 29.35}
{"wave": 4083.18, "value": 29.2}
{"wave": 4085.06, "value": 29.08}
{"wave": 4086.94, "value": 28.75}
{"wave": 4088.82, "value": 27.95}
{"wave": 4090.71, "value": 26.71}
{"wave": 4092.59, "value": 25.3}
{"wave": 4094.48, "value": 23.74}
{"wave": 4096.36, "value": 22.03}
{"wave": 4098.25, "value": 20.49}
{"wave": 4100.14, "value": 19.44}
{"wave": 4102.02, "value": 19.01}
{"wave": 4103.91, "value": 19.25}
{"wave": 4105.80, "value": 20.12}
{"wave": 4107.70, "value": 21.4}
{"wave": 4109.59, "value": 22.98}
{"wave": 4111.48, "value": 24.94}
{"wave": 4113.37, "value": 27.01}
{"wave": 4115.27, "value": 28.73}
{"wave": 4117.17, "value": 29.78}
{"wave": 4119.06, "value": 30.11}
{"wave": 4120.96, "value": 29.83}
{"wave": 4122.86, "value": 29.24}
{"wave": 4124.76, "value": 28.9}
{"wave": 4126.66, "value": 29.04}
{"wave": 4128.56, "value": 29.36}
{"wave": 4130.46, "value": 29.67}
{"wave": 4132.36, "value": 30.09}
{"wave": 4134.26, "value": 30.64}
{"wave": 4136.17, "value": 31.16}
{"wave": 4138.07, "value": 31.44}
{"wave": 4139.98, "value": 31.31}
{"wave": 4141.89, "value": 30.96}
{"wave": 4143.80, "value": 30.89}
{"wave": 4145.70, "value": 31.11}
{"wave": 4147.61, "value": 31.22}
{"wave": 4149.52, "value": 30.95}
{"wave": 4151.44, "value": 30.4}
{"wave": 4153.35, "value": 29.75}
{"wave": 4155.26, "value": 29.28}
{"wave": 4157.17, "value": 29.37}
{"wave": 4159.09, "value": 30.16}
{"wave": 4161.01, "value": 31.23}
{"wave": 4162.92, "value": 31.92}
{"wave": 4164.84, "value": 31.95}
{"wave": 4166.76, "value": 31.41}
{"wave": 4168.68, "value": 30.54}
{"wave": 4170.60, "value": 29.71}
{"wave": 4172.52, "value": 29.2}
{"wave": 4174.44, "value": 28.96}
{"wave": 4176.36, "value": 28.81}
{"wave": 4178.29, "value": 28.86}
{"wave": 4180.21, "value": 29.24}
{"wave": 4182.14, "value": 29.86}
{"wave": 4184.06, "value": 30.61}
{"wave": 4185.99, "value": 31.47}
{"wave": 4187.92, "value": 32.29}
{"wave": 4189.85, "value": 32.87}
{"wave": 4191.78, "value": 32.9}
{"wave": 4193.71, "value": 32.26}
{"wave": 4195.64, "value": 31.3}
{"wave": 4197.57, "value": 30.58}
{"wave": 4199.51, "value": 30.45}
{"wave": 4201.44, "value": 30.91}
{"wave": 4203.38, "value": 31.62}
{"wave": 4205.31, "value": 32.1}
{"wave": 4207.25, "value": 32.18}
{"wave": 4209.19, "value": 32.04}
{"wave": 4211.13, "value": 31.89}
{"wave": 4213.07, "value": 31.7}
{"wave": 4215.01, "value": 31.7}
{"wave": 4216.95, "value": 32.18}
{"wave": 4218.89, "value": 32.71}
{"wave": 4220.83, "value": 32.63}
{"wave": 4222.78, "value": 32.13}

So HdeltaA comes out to 7.4 angstroms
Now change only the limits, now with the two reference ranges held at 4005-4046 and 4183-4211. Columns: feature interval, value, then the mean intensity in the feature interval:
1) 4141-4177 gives 1.7 angstroms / 30.4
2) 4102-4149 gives 5.8 angstroms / 28.1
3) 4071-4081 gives 0.9 angstroms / 29.5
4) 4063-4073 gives 0.6 angstroms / 30.3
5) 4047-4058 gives 0.1 angstroms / 32.2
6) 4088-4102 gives 3.9 angstroms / 23.3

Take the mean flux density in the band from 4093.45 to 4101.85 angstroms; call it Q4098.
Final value 21.3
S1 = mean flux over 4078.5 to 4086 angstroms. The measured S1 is 29.3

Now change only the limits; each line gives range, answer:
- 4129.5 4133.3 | 29.9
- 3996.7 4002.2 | 32.3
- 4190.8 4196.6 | 32.2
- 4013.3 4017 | 34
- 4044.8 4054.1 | 32.7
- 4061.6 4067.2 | 30.5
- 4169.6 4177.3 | 29.2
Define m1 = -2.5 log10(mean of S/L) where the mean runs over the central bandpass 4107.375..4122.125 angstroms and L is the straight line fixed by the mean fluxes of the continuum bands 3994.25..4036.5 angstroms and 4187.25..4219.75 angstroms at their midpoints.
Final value 0.185 mag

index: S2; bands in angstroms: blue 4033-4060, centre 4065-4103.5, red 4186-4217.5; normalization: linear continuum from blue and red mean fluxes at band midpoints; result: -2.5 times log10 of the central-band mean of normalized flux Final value 0.20 mag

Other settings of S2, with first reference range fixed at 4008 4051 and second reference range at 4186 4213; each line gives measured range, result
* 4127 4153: 0.050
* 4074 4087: 0.108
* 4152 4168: 0.047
